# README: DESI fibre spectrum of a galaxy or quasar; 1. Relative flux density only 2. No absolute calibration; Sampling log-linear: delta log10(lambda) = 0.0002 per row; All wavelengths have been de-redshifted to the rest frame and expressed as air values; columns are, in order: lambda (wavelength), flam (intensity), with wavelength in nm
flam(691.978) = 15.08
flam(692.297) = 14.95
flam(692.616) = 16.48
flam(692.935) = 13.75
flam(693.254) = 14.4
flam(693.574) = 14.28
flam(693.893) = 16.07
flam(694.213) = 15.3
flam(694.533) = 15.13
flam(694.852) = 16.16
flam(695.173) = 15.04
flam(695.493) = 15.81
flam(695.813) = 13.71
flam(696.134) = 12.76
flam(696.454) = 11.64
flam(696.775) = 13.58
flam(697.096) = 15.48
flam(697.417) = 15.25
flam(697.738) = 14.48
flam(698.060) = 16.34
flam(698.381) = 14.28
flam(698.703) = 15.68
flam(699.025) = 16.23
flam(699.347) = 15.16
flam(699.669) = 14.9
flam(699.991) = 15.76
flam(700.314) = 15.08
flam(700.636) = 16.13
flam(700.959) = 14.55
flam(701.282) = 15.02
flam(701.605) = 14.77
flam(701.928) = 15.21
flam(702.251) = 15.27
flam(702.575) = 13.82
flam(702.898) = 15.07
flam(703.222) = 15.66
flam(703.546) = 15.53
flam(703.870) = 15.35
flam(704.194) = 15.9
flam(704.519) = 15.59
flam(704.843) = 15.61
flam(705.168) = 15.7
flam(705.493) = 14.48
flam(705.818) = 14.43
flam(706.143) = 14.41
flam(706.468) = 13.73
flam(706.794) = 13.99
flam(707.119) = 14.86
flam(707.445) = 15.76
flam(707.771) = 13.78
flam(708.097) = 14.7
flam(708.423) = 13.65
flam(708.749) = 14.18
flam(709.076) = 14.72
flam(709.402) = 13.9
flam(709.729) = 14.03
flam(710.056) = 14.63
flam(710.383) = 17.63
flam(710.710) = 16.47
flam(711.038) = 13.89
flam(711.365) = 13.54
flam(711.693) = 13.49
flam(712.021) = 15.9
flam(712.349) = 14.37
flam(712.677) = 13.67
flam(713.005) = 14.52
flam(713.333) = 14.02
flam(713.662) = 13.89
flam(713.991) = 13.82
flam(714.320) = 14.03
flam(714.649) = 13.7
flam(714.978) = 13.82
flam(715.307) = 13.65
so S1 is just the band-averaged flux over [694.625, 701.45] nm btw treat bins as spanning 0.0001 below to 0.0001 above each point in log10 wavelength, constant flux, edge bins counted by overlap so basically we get 14.9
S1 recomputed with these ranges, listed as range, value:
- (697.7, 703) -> 15.2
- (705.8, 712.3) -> 14.6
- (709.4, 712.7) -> 14.8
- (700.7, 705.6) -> 15.2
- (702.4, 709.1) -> 14.8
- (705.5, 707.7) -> 14.5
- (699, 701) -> 15.4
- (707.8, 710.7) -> 14.7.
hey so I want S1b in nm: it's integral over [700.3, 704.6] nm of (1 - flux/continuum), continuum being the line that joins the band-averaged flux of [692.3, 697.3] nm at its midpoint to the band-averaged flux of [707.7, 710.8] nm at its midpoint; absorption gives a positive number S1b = -0.15 nm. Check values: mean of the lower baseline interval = 14.7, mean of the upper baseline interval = 14.8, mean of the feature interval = 15.2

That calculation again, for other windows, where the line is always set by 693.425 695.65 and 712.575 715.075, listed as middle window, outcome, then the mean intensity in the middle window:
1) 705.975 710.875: -0.119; 14.7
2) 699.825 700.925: -0.041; 15.5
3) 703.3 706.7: -0.105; 15.1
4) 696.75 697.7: 0.019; 14.9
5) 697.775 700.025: -0.050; 15.4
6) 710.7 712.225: -0.037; 14.5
